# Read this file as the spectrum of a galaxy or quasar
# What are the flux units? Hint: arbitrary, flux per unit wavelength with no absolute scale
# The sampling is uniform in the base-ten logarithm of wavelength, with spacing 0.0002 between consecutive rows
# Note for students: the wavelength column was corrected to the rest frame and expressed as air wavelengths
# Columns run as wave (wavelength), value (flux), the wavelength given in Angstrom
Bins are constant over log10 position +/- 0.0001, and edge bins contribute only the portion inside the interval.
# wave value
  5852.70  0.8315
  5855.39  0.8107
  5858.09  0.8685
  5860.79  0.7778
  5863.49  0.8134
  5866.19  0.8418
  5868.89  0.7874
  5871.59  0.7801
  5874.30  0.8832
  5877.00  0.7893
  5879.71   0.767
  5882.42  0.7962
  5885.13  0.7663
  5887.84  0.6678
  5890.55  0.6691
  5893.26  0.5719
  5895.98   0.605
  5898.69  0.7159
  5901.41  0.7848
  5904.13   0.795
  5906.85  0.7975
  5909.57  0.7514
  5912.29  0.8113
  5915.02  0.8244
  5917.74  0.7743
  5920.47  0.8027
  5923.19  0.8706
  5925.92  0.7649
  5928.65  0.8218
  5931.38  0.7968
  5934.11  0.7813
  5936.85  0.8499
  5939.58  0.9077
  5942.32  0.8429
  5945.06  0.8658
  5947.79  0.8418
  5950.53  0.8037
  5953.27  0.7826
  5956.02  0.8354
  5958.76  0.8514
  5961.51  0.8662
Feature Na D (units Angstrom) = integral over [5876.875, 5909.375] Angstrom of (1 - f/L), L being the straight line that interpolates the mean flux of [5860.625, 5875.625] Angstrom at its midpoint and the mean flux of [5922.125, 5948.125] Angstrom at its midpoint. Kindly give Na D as 3.8 Angstrom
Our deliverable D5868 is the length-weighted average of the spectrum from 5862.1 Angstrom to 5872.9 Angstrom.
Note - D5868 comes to 0.806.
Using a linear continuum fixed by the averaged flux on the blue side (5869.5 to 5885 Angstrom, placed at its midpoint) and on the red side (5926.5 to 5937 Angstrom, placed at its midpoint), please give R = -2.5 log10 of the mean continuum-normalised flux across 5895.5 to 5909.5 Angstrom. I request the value 0.07 mag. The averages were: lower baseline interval 0.799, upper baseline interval 0.804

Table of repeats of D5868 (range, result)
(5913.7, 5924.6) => 0.818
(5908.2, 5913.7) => 0.781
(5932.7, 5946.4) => 0.849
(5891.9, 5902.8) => 0.67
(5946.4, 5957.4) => 0.816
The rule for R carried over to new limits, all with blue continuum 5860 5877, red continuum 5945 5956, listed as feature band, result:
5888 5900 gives 0.26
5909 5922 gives 0.03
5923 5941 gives -0.01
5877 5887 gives 0.06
